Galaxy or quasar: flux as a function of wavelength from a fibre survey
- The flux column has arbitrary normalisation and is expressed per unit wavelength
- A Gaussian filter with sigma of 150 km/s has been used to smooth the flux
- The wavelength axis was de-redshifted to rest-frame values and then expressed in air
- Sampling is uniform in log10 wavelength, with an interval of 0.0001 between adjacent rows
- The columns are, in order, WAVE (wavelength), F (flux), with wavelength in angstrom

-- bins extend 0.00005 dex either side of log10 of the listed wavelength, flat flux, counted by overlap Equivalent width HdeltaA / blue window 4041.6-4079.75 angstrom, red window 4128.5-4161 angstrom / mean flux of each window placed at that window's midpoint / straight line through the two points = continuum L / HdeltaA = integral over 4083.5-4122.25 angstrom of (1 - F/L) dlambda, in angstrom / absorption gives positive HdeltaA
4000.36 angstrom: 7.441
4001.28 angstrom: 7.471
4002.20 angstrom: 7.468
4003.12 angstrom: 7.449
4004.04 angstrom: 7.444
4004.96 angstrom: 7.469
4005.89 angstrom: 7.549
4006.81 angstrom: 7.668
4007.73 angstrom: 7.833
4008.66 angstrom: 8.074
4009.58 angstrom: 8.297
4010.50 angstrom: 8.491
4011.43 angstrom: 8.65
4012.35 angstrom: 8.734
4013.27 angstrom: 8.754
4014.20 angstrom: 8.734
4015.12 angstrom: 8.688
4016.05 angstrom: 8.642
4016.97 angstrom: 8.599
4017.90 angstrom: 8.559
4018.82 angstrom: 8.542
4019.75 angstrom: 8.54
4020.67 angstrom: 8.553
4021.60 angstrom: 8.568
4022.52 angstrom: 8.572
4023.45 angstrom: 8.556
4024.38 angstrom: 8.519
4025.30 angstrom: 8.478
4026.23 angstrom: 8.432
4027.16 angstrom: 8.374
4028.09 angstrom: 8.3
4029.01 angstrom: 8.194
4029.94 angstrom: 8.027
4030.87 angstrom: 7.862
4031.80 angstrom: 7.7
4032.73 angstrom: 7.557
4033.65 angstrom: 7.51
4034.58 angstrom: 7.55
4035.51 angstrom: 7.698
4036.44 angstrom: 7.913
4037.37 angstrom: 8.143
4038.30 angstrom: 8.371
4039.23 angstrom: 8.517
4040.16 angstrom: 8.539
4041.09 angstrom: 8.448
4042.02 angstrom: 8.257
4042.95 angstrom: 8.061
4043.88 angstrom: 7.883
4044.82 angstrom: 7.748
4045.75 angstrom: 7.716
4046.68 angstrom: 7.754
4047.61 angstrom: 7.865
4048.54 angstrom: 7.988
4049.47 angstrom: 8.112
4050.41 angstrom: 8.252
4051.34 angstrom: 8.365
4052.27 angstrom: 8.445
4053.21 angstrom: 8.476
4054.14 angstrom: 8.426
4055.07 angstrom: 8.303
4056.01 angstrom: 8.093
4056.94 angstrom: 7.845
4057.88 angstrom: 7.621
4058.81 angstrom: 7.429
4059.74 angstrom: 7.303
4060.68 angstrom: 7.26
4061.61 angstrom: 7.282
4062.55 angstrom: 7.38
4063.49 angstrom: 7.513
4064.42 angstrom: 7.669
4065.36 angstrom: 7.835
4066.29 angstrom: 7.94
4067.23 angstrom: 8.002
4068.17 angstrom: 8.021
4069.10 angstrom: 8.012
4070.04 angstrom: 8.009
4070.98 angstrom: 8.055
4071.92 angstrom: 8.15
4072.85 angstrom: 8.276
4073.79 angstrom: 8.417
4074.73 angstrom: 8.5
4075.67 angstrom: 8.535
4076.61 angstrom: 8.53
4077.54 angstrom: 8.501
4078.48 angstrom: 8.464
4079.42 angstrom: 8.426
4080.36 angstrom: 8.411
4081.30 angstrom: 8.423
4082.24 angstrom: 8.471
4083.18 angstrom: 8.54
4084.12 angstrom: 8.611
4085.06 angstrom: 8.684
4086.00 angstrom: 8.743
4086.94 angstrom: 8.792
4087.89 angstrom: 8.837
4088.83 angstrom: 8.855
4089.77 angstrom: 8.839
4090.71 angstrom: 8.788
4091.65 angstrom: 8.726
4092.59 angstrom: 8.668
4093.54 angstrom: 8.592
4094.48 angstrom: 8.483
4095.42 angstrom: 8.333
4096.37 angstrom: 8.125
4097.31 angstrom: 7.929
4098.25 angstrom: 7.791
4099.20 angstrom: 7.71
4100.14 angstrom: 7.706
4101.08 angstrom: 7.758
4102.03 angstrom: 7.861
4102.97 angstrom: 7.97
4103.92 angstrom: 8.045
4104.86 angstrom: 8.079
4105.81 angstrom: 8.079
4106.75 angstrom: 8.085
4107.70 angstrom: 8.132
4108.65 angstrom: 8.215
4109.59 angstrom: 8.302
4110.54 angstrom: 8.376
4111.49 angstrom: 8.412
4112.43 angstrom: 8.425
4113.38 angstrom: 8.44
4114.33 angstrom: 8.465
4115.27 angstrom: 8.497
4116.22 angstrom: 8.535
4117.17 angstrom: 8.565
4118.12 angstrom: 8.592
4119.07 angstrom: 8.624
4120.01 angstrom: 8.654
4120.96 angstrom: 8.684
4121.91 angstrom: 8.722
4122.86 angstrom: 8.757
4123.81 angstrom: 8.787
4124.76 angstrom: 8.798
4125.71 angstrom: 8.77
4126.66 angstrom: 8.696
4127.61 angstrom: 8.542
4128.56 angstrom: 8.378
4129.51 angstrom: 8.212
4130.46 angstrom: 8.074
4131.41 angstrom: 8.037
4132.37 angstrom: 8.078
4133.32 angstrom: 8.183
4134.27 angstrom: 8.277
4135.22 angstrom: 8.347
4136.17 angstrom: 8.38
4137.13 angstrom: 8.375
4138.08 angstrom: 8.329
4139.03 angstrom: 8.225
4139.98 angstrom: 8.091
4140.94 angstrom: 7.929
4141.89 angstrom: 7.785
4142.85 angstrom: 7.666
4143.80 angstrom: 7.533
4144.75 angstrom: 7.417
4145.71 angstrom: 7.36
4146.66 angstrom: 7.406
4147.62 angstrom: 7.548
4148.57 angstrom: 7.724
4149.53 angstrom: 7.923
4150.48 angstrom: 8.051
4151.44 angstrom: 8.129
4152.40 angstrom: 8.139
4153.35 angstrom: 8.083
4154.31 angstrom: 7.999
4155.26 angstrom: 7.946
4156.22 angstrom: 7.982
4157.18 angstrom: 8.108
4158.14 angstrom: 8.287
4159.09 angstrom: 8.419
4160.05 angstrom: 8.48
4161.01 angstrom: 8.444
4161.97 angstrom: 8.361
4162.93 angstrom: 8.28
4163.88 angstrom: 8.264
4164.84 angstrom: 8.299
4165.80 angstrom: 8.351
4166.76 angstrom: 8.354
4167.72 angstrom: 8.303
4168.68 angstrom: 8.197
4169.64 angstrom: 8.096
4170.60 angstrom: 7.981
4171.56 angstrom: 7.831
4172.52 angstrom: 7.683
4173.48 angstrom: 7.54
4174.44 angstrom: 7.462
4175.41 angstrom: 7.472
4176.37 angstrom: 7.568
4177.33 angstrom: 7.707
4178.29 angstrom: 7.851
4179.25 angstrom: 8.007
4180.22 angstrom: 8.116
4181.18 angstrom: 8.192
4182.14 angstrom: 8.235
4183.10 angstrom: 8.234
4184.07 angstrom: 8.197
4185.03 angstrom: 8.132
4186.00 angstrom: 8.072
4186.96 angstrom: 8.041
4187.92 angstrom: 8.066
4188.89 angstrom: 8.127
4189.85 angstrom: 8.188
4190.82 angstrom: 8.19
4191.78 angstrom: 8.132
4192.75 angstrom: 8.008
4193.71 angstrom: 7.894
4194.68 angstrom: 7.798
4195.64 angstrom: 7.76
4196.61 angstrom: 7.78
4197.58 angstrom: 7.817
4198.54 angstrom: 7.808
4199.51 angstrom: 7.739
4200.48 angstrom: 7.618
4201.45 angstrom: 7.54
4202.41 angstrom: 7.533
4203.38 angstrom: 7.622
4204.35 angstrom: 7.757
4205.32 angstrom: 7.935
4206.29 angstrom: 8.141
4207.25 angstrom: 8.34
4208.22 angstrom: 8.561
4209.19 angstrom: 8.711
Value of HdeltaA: -1.7 angstrom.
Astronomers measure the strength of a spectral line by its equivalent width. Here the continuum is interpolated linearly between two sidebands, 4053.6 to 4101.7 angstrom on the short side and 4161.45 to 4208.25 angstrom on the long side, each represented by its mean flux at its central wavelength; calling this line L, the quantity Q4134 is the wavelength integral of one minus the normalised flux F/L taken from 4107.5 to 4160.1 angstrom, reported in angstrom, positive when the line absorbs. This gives -1.0 angstrom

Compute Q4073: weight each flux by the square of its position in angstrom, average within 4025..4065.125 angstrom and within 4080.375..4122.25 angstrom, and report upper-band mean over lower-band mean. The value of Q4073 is 1.08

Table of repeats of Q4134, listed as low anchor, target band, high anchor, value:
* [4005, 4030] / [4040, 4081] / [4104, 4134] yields 1.75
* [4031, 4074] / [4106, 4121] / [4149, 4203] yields -0.84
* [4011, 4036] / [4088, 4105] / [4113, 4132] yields 0.46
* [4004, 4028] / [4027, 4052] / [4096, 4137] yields 0.99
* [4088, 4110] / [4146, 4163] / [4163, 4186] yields 0.02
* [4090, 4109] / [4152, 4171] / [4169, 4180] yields -0.96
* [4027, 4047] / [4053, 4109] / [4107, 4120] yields 0.50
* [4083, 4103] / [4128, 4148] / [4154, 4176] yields 0.53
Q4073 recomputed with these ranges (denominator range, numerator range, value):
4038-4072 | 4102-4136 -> 1.09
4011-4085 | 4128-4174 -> 1.04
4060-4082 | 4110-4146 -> 1.06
